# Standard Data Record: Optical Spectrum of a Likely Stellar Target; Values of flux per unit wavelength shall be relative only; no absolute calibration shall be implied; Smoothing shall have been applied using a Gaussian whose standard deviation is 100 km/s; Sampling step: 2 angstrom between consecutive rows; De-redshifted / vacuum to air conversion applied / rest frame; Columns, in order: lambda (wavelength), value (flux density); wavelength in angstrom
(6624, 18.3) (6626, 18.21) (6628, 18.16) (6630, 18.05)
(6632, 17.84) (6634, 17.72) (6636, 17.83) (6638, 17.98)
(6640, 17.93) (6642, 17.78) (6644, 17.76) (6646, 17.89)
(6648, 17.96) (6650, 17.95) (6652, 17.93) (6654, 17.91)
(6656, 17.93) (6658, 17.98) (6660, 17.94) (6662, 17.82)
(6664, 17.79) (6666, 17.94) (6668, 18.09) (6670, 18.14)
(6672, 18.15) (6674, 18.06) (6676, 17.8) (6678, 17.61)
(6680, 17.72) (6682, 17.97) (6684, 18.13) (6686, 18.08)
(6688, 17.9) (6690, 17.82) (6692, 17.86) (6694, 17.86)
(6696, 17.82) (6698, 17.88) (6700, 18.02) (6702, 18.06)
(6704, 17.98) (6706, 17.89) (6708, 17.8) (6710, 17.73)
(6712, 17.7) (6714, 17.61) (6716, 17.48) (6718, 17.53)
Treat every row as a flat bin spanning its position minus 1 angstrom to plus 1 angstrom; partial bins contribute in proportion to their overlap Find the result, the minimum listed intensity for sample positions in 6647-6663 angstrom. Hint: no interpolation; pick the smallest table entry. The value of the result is 17.82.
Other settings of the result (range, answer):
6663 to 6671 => 17.79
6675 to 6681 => 17.61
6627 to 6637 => 17.72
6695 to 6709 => 17.8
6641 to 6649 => 17.76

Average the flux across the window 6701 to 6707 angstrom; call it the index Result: 18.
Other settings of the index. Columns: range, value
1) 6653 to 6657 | 17.9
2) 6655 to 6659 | 18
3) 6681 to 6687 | 18.1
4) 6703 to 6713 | 17.8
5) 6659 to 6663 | 17.9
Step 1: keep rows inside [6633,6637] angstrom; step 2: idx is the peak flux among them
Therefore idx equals 17.83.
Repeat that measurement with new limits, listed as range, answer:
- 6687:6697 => 17.9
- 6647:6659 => 17.98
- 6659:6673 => 18.15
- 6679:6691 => 18.13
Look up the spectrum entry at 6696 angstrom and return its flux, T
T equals 17.82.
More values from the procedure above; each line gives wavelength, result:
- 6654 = 17.91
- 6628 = 18.16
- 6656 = 17.93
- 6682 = 17.97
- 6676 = 17.8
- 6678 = 17.61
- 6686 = 18.08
